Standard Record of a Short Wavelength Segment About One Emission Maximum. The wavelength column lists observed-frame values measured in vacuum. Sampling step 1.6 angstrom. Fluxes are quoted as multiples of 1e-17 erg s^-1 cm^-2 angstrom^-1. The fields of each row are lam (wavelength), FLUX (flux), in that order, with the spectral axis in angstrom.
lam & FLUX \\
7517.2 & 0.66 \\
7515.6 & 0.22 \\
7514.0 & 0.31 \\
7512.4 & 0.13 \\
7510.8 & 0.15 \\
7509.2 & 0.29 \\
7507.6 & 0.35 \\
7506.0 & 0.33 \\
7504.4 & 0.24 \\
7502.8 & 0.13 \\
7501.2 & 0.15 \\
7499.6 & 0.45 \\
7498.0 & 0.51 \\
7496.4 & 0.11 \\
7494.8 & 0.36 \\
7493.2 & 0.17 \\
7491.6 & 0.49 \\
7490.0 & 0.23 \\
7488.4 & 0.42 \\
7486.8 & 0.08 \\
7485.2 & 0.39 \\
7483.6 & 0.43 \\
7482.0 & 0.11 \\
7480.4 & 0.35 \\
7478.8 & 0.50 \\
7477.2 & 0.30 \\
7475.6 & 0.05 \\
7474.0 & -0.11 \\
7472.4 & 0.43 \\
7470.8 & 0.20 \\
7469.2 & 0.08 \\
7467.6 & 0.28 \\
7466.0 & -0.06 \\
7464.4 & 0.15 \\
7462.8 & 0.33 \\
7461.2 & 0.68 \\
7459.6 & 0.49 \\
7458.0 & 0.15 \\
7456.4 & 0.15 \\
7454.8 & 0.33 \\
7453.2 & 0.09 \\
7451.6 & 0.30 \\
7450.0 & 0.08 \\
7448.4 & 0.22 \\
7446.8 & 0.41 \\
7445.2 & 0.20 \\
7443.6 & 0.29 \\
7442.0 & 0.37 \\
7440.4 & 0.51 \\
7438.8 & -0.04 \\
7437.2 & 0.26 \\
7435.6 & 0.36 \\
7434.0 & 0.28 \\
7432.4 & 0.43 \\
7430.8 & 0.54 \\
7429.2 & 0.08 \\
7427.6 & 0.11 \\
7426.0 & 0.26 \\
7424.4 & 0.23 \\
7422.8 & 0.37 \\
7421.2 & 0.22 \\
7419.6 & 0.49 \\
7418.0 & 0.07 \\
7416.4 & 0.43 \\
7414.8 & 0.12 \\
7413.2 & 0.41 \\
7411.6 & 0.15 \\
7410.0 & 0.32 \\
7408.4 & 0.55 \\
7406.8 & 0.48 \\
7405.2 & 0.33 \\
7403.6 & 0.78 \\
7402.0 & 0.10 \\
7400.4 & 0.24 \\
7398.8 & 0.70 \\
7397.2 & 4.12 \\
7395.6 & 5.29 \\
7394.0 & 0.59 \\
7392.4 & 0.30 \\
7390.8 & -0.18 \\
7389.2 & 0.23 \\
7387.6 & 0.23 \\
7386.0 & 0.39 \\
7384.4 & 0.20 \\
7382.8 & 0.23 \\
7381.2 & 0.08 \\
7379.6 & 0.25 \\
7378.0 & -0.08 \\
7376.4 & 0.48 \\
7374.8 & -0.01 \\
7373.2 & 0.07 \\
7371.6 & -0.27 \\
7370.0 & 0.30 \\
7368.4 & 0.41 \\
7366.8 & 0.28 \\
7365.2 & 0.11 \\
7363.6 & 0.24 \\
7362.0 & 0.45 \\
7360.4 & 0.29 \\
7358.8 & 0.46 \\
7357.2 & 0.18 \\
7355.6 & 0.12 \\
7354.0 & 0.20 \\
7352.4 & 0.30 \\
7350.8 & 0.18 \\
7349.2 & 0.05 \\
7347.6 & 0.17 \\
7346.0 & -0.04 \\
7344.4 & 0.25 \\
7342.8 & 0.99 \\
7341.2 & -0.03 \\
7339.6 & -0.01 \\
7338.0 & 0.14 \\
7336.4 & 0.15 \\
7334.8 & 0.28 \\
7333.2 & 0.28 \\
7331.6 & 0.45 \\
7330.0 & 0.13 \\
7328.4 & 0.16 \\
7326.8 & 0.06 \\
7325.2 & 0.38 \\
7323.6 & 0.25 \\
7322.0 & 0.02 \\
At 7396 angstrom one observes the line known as H-alpha 6563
